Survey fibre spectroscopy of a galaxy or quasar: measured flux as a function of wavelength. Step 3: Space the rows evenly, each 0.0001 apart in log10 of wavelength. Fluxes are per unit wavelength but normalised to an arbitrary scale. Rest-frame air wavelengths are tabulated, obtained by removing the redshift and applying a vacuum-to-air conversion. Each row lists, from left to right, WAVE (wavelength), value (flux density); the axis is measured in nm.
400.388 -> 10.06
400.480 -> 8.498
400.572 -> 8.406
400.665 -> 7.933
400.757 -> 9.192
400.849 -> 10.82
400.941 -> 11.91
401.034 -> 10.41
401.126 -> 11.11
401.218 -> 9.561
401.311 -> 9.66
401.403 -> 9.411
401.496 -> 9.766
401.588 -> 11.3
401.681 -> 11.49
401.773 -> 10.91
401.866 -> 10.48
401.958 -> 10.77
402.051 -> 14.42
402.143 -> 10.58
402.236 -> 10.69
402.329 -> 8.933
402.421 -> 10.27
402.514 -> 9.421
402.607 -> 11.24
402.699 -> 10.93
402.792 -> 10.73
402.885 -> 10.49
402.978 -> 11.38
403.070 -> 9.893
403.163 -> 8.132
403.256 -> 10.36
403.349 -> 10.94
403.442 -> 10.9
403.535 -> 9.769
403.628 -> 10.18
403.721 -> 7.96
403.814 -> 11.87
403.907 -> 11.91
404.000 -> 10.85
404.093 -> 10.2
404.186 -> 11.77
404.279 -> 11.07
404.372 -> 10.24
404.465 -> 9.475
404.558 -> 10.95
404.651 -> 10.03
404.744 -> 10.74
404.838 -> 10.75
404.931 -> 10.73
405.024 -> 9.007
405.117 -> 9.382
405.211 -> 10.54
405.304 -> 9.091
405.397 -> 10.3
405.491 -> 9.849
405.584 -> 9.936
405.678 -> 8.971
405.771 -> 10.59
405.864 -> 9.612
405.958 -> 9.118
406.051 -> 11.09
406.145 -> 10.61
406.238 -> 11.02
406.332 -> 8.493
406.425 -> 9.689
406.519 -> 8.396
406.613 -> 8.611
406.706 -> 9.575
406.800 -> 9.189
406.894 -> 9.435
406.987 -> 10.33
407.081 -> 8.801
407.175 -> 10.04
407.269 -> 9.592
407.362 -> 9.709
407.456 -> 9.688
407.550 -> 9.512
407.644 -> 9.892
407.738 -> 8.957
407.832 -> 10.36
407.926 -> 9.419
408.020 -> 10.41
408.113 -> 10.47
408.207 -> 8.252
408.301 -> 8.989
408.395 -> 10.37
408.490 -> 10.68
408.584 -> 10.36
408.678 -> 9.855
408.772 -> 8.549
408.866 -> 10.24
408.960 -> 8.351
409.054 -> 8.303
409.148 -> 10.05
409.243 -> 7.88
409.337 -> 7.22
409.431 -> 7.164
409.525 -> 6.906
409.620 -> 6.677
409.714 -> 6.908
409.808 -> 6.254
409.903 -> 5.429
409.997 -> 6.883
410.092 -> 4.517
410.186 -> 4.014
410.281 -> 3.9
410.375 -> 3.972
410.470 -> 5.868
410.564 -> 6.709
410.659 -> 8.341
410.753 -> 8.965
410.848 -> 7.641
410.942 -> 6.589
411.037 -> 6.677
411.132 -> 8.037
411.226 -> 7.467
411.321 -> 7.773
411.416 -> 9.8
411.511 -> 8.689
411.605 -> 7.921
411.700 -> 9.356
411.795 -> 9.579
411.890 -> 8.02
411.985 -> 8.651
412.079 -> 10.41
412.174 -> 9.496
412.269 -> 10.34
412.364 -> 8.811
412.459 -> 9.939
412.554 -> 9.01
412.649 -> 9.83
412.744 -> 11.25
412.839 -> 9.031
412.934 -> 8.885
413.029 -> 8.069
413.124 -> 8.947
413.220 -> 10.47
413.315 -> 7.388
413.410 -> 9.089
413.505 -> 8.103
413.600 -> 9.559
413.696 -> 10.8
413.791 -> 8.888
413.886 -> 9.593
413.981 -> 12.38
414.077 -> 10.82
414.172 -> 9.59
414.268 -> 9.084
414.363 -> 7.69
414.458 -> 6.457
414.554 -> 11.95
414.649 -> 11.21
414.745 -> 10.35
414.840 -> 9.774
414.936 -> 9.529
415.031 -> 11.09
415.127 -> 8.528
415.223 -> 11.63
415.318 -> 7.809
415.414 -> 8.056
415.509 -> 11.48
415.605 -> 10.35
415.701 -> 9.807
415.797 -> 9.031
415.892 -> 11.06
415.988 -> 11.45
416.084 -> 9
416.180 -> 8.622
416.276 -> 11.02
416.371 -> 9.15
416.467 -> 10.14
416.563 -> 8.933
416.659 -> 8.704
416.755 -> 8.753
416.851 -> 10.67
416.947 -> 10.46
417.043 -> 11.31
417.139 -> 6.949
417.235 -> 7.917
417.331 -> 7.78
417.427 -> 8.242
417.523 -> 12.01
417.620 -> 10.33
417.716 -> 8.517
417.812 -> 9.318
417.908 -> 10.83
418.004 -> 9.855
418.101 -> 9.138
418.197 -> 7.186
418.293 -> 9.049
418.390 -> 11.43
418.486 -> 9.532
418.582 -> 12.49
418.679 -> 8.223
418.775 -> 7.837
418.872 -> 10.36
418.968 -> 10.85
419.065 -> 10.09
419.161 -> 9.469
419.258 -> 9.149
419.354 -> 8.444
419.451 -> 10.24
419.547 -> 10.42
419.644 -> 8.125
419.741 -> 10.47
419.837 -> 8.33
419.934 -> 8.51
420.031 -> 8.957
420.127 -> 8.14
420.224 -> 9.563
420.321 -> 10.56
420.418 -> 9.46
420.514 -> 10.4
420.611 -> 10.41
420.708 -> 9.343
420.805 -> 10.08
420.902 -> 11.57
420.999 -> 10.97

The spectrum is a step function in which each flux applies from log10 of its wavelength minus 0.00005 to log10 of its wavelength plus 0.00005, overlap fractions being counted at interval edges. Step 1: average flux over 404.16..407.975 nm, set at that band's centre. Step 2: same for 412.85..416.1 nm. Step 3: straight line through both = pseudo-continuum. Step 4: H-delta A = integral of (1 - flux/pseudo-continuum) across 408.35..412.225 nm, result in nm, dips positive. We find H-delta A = 0.77 nm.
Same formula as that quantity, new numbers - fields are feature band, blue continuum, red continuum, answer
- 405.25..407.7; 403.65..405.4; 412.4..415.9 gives 0.13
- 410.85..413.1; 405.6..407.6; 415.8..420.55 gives 0.18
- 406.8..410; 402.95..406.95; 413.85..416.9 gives 0.34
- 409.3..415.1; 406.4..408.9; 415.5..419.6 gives 0.72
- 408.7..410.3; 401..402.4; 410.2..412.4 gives 0.25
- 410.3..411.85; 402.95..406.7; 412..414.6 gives 0.32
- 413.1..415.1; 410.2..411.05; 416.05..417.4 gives -0.41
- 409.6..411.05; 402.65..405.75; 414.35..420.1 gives 0.55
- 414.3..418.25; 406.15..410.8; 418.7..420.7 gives -0.17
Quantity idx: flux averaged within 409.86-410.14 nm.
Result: 5.61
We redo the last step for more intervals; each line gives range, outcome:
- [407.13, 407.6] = 9.71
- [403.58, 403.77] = 9.1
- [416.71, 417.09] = 10.3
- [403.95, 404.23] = 10.9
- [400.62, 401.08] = 10.1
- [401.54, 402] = 11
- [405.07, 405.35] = 9.67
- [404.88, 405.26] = 9.93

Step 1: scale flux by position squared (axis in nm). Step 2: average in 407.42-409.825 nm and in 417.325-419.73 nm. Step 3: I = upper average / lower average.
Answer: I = 1.13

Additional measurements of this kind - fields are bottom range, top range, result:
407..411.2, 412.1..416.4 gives 1.22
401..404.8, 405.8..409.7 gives 0.91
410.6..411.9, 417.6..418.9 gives 1.21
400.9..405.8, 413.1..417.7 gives 0.98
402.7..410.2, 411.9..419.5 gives 1.06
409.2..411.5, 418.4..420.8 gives 1.48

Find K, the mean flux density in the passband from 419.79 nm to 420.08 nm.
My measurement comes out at 8.6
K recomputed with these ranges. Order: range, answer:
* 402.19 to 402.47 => 9.96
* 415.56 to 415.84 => 9.72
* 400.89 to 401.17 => 11.1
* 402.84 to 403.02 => 10.9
